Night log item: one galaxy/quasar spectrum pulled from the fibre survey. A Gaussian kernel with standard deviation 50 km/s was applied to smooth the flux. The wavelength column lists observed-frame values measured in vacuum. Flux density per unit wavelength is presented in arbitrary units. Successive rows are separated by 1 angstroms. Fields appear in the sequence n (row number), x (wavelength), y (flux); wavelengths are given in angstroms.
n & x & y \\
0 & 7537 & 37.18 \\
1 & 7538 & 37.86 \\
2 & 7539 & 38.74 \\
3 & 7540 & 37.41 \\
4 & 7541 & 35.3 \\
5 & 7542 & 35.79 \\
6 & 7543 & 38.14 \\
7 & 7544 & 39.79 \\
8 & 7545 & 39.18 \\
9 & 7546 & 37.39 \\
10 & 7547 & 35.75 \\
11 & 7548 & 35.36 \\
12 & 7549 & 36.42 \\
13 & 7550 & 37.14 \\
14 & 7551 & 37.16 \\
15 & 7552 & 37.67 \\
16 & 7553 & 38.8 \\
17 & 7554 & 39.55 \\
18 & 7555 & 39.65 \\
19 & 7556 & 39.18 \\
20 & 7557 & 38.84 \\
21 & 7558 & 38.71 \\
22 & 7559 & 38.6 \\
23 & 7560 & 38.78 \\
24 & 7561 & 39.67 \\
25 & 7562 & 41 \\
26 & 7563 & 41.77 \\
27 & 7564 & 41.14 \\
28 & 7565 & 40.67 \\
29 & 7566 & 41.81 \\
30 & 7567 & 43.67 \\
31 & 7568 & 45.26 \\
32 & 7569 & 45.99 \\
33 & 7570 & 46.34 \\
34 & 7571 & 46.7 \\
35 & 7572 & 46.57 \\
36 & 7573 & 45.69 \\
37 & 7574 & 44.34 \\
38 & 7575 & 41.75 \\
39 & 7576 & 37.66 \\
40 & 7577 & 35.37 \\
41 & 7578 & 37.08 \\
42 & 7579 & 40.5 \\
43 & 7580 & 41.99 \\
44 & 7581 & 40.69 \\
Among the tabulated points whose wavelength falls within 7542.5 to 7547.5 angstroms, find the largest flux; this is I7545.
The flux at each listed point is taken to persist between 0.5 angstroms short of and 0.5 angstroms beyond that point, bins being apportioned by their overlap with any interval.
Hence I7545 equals 39.79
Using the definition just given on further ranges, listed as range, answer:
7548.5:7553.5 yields 38.8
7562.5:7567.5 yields 43.67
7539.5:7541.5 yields 37.41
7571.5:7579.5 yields 46.57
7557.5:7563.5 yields 41.77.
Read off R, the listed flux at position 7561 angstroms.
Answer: 39.67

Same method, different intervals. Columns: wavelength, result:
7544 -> 39.79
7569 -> 45.99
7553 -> 38.8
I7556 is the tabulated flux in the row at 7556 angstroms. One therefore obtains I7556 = 39.18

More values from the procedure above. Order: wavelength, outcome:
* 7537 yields 37.18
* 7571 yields 46.7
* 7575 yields 41.75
